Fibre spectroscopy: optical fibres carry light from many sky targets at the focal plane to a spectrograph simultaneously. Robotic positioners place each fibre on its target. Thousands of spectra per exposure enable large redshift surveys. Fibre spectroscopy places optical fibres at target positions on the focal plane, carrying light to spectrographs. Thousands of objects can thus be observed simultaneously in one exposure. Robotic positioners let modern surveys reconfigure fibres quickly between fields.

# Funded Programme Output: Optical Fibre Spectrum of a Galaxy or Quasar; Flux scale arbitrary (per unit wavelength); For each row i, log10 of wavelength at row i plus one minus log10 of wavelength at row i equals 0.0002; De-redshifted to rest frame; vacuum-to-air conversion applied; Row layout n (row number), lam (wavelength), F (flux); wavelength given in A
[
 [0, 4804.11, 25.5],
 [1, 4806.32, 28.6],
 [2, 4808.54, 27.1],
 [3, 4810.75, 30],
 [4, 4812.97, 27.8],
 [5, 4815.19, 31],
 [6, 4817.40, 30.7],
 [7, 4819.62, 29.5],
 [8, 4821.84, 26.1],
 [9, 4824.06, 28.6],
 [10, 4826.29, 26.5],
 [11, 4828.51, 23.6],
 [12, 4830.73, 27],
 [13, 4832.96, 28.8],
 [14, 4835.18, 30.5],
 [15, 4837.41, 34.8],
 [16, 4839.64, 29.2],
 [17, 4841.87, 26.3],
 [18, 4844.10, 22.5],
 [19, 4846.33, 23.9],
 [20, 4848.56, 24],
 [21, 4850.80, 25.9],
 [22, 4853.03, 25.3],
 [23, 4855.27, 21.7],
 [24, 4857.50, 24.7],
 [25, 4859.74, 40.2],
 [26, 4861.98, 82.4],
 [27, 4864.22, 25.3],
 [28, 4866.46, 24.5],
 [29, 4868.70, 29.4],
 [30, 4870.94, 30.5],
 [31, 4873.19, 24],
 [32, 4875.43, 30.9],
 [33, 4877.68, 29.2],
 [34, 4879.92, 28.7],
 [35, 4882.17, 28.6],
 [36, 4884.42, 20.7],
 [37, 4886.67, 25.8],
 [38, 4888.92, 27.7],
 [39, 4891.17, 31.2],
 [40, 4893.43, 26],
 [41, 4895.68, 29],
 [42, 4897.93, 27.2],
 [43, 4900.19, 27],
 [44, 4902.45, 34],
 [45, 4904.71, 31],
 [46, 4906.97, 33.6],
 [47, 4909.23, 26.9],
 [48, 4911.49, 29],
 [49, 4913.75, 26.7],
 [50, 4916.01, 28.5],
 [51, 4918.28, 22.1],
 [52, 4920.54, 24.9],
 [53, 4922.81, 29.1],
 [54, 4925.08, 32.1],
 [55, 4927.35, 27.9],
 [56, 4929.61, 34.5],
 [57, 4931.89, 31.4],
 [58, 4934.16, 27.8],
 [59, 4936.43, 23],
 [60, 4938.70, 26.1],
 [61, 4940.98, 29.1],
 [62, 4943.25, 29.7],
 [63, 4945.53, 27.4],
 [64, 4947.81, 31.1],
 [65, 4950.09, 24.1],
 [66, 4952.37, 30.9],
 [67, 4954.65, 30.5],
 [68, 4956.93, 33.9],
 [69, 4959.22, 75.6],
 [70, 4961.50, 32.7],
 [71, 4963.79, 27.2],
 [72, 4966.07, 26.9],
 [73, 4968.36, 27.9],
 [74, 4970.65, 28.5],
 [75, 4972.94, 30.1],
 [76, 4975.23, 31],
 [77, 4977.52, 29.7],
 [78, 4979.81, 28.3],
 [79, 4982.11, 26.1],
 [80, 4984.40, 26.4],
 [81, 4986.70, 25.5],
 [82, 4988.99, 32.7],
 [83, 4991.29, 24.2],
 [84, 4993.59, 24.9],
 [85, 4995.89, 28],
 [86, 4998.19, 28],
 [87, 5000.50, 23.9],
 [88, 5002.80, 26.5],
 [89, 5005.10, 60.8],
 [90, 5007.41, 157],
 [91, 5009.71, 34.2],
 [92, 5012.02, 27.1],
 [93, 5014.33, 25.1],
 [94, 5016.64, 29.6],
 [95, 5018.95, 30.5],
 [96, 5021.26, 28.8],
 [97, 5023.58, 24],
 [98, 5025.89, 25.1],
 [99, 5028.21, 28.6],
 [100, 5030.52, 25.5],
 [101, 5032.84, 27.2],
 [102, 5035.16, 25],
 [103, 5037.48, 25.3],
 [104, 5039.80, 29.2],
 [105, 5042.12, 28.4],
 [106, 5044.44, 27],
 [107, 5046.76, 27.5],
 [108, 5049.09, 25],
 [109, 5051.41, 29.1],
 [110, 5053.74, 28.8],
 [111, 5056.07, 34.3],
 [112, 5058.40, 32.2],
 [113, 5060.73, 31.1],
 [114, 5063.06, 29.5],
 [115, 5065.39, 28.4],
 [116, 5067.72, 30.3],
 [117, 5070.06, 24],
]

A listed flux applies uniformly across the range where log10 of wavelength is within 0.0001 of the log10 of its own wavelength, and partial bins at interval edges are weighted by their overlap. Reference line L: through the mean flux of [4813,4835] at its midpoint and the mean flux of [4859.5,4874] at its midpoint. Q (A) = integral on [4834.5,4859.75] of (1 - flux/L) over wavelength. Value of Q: 4.5 A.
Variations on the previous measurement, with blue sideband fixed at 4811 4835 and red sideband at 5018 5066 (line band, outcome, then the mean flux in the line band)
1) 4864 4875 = 0.39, 27.1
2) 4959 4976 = -2.87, 32.9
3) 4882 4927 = 0.13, 28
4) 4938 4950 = -0.11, 28.4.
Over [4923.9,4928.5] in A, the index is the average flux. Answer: 30.1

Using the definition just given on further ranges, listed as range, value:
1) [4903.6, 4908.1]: 32.3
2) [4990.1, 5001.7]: 25.8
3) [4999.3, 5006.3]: 37.7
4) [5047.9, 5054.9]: 27.6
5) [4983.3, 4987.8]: 25.9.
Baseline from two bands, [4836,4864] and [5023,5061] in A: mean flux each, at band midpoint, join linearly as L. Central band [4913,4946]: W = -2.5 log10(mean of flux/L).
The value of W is 0.07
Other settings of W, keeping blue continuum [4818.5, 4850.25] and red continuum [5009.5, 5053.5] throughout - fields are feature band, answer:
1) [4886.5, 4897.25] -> -0.03 mag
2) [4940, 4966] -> -0.23 mag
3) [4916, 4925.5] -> 0.02 mag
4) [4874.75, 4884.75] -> -0.03 mag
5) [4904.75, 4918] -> -0.05 mag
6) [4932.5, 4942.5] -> 0.02 mag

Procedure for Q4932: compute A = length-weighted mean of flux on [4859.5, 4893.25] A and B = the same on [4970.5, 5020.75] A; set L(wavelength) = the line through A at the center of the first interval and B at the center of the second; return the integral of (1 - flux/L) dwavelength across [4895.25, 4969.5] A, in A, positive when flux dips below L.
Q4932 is 6.9 A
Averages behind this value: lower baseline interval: 31.5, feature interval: 30.3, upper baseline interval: 35.4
